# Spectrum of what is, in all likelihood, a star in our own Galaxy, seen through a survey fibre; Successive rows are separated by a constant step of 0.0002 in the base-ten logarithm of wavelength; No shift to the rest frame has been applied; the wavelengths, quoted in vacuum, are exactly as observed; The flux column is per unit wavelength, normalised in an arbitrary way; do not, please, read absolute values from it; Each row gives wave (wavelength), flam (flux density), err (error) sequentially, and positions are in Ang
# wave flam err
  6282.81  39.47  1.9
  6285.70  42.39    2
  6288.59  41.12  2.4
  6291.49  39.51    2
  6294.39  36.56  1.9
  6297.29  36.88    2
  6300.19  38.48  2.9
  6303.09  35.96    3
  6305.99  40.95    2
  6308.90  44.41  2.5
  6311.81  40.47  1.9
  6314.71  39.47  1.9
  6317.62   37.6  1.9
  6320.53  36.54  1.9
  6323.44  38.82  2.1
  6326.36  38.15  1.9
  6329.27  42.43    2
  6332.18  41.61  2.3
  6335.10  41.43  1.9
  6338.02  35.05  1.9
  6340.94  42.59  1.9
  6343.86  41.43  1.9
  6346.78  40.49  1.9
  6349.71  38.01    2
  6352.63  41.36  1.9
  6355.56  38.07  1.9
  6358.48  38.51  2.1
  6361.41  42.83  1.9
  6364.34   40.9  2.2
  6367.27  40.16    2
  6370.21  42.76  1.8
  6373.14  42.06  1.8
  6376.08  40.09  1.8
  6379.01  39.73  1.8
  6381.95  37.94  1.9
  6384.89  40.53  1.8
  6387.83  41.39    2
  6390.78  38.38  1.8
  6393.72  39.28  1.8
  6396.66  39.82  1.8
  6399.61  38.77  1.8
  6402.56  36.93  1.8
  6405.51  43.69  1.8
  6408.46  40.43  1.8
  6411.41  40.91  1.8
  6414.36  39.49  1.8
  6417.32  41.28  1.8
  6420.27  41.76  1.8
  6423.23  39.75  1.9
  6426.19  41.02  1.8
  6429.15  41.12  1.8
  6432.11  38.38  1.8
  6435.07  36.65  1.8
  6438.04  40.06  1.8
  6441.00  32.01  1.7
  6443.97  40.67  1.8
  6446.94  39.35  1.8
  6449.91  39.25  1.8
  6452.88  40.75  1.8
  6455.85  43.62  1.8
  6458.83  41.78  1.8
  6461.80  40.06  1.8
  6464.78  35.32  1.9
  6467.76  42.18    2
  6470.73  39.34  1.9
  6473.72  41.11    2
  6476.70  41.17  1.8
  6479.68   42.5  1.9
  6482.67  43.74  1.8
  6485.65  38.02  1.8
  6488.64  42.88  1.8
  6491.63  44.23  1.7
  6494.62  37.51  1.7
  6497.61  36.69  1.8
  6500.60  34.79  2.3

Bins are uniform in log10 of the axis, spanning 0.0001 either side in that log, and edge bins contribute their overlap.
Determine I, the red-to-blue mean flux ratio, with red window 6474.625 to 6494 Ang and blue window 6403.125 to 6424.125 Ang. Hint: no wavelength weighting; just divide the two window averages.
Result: 1.02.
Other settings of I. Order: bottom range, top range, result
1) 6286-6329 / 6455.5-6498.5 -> 1.04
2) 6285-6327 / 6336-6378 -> 1.03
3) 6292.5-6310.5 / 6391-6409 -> 1.02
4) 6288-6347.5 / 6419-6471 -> 1.00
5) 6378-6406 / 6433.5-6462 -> 1.00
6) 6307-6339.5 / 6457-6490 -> 1.03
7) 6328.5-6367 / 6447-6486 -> 1.01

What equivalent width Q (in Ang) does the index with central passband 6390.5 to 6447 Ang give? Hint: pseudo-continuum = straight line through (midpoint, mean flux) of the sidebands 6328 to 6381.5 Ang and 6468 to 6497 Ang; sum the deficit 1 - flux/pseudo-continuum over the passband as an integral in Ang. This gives 1.8 Ang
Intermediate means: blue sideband 40.5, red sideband 41.1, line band 39.5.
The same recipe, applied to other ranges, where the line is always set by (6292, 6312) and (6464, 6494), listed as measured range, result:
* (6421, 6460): 1.0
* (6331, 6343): -0.2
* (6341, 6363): -0.4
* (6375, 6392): 0.1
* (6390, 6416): 0.3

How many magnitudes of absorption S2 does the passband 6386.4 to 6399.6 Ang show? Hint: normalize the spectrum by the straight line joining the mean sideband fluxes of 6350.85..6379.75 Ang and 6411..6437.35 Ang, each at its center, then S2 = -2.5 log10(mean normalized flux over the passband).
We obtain 0.020 mag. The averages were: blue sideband 40.7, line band 39.6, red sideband 40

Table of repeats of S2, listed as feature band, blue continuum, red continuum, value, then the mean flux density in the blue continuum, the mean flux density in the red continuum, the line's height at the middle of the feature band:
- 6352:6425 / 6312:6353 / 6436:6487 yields -0.01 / 39.6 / 40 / 39.8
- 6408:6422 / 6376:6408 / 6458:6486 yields -0.02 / 39.7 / 40.6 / 40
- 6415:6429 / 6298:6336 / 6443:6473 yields -0.02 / 39.6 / 40.2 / 40.1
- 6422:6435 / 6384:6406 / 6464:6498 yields 0.01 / 39.7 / 40.6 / 40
